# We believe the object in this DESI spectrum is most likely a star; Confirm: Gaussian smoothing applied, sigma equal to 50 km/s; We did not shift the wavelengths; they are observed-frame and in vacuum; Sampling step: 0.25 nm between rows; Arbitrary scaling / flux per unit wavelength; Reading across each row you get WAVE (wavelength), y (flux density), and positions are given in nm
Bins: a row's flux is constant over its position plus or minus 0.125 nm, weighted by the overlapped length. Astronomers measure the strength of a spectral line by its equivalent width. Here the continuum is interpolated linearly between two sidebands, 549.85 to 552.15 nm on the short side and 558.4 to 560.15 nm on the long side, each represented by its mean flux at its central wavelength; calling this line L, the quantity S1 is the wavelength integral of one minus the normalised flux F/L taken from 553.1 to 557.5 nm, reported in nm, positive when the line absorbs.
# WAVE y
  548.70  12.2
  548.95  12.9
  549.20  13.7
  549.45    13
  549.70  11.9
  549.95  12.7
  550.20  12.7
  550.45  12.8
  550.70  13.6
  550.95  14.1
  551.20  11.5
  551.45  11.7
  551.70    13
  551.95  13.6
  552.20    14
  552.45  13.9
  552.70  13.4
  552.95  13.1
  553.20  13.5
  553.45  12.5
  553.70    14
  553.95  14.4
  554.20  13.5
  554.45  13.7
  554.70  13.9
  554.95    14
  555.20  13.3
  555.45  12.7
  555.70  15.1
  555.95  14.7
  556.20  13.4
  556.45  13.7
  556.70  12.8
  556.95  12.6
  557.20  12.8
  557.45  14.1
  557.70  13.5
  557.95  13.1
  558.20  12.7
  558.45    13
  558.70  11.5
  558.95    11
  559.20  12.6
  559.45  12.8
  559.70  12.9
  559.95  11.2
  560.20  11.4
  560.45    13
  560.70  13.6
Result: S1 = -0.39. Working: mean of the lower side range 12.9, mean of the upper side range 12.1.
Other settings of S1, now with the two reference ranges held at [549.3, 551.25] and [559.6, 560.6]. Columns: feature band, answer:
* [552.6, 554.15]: -0.11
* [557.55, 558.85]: -0.05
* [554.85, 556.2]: -0.16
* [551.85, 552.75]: -0.07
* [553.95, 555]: -0.11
